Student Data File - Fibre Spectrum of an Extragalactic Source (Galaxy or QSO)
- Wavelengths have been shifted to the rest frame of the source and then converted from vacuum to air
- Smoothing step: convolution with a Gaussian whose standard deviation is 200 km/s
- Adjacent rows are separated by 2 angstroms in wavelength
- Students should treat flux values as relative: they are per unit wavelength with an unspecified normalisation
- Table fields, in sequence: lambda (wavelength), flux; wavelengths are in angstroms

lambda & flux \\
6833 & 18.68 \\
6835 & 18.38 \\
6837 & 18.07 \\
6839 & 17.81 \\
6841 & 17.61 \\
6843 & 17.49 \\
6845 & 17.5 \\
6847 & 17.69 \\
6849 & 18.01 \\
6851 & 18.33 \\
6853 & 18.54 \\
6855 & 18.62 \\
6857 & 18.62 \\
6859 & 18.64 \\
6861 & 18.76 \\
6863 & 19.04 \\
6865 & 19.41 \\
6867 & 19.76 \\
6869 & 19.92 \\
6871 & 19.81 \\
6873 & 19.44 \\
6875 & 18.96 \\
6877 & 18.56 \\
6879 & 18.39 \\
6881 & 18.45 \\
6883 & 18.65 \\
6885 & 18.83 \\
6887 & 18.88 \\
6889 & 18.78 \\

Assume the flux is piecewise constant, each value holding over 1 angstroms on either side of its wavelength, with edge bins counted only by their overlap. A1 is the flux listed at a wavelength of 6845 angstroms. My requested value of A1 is 17.5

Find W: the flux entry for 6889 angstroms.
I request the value 18.78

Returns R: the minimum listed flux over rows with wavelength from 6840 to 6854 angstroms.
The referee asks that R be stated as 17.49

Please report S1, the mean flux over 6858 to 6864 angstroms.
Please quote 18.8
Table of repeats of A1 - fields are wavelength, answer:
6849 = 18.01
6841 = 17.61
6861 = 18.76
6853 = 18.54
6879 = 18.39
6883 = 18.65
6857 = 18.62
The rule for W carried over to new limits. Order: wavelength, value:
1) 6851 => 18.33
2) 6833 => 18.68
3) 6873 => 19.44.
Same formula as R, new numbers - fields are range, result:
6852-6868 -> 18.54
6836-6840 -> 17.81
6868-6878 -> 18.56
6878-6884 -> 18.39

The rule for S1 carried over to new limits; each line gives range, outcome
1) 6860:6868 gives 19.2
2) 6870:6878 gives 19.2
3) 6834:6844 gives 17.9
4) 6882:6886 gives 18.7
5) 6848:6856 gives 18.4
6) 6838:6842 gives 17.7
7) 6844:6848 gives 17.6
